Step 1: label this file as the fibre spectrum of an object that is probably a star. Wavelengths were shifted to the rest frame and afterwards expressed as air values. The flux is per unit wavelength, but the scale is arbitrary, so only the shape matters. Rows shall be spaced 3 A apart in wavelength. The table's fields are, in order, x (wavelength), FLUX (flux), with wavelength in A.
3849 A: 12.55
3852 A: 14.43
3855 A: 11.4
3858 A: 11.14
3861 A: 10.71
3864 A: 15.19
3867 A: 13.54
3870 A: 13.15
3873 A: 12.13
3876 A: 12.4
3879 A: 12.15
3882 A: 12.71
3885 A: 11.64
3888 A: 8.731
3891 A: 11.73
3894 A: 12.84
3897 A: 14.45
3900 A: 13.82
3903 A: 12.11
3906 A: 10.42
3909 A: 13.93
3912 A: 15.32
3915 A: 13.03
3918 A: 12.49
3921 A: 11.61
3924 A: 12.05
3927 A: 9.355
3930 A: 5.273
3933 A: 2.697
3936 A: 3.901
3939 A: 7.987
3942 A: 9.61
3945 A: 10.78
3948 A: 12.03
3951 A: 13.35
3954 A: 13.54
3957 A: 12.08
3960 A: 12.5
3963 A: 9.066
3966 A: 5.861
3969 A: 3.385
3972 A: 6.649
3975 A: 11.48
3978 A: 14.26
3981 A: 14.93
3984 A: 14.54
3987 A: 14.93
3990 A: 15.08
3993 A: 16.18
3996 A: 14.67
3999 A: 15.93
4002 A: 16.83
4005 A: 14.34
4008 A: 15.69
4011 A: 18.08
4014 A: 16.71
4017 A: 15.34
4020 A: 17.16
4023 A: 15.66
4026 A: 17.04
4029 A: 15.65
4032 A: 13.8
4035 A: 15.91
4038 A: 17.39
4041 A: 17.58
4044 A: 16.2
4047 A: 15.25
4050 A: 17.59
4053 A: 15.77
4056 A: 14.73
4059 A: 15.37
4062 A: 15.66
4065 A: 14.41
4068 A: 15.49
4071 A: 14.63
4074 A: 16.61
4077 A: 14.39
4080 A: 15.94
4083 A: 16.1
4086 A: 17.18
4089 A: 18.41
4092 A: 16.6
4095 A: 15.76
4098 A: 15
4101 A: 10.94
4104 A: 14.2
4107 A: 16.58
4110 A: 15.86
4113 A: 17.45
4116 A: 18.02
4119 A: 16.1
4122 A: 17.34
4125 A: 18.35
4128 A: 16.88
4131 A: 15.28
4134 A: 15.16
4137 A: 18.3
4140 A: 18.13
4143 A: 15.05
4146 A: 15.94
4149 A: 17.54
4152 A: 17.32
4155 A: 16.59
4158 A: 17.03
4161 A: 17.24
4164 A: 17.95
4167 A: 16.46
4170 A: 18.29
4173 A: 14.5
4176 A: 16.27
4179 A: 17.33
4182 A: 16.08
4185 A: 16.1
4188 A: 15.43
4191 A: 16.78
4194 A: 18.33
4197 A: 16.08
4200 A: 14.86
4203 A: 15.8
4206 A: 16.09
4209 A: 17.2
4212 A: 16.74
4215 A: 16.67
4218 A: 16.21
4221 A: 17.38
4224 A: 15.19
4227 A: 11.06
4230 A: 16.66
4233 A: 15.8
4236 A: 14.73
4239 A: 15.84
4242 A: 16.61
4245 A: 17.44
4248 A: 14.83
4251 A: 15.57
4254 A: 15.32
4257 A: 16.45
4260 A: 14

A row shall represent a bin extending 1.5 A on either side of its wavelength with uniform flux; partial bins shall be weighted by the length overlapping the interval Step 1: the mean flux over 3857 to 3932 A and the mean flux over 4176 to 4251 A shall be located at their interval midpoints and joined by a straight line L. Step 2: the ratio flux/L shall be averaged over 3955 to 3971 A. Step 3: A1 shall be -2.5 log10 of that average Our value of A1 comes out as 0.43 mag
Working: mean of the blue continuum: 12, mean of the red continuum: 16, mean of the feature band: 8.67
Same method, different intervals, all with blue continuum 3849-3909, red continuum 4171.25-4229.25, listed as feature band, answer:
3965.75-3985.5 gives 0.28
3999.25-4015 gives -0.18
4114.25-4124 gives -0.14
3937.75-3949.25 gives 0.28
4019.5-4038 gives -0.13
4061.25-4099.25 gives -0.09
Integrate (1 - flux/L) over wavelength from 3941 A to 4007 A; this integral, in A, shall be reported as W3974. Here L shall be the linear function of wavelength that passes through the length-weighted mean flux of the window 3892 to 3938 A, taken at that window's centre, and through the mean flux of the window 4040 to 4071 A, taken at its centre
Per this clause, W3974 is 2.8 A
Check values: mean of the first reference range 10.9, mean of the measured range 12.4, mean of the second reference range 15.7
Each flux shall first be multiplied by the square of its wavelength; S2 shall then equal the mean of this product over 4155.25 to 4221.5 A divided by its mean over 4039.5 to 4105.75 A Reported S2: 1.12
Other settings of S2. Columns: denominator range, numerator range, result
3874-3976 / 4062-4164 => 1.68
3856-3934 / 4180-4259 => 1.59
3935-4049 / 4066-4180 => 1.29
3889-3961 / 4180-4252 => 1.66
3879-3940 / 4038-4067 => 1.58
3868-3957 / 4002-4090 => 1.52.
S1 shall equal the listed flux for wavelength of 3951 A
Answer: 13.35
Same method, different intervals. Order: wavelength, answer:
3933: 2.697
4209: 17.2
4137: 18.3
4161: 17.24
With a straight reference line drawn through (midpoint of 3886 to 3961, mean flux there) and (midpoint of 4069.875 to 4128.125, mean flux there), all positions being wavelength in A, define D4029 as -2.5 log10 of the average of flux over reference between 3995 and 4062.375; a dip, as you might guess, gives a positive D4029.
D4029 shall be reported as -0.14 mag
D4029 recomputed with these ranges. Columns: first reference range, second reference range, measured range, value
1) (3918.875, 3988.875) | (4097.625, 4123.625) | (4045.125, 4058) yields -0.16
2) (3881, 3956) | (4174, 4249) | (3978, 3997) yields -0.22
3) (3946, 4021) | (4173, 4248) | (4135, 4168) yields -0.11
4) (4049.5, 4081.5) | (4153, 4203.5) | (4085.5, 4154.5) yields -0.03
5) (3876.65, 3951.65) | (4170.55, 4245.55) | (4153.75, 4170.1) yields -0.13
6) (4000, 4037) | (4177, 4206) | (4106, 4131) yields -0.05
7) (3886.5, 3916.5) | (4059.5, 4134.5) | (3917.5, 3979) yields 0.38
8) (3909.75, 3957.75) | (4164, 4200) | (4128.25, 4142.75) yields -0.08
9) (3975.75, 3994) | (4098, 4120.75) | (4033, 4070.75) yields -0.05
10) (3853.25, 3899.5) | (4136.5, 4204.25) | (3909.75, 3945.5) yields 0.33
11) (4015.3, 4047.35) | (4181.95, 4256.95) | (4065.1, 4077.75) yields 0.06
